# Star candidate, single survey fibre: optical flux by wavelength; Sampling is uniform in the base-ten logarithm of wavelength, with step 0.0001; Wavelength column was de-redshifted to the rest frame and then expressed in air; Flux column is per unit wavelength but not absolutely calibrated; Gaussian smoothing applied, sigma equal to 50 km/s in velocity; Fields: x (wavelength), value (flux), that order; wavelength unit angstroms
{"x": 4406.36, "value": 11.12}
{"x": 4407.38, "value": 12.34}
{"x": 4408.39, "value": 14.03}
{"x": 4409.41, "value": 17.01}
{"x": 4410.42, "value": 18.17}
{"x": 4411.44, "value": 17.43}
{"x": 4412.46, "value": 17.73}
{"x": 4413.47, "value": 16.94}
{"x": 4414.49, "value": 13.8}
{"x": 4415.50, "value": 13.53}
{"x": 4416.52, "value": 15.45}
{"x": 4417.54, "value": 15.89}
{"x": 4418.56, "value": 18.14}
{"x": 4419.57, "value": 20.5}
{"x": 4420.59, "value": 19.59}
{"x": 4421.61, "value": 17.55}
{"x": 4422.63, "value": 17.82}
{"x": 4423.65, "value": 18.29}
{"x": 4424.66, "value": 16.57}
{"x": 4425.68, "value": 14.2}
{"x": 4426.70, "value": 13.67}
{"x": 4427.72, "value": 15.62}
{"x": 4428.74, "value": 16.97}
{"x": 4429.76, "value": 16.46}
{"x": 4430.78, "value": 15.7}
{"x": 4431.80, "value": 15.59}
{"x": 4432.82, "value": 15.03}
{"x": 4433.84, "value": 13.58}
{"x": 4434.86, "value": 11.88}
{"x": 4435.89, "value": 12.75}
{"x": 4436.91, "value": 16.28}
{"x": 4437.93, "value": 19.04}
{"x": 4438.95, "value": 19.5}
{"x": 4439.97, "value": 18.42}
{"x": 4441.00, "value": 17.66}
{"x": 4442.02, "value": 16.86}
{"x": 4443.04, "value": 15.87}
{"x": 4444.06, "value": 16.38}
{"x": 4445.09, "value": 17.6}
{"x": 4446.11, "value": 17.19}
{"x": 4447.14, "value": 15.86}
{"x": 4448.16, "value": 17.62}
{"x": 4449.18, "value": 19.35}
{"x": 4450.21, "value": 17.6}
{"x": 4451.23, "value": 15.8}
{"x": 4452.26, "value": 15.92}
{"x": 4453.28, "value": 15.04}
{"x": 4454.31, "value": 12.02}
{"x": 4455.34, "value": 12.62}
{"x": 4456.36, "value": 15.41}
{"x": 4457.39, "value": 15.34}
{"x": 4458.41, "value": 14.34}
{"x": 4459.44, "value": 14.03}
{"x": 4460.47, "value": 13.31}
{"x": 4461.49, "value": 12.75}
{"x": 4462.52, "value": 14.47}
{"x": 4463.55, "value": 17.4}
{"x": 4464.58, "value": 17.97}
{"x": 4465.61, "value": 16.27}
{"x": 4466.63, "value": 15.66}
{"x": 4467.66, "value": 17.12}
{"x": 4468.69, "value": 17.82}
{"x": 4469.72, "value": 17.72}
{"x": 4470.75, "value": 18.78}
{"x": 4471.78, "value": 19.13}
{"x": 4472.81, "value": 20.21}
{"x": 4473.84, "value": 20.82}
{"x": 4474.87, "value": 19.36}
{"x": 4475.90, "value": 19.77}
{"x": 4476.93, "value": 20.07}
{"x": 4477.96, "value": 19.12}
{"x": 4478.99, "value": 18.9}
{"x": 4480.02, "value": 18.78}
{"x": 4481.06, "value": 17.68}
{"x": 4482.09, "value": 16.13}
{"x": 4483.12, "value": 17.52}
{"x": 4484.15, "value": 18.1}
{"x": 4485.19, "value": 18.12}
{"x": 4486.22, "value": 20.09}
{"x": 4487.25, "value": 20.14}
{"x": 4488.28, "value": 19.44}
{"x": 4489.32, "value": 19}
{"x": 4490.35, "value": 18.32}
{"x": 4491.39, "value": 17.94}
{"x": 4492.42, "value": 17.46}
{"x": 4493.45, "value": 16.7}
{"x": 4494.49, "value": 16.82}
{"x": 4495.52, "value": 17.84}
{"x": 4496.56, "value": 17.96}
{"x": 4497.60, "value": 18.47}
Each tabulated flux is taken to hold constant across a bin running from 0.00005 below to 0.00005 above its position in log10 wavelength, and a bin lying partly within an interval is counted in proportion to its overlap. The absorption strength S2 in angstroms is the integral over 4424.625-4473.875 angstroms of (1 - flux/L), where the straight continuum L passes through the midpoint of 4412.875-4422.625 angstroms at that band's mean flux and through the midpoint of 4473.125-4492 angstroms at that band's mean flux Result 4.7 angstroms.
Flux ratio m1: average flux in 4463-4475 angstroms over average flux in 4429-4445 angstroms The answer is 1.13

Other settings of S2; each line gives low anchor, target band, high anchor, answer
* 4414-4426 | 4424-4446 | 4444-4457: 0.5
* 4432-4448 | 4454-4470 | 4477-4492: 2.0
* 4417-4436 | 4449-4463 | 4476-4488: 2.2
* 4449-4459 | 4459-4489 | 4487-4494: -1.6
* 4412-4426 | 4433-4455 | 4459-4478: 1.2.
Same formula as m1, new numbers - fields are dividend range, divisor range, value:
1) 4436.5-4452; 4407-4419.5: 1.08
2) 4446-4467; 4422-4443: 0.96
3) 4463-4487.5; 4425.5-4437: 1.25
